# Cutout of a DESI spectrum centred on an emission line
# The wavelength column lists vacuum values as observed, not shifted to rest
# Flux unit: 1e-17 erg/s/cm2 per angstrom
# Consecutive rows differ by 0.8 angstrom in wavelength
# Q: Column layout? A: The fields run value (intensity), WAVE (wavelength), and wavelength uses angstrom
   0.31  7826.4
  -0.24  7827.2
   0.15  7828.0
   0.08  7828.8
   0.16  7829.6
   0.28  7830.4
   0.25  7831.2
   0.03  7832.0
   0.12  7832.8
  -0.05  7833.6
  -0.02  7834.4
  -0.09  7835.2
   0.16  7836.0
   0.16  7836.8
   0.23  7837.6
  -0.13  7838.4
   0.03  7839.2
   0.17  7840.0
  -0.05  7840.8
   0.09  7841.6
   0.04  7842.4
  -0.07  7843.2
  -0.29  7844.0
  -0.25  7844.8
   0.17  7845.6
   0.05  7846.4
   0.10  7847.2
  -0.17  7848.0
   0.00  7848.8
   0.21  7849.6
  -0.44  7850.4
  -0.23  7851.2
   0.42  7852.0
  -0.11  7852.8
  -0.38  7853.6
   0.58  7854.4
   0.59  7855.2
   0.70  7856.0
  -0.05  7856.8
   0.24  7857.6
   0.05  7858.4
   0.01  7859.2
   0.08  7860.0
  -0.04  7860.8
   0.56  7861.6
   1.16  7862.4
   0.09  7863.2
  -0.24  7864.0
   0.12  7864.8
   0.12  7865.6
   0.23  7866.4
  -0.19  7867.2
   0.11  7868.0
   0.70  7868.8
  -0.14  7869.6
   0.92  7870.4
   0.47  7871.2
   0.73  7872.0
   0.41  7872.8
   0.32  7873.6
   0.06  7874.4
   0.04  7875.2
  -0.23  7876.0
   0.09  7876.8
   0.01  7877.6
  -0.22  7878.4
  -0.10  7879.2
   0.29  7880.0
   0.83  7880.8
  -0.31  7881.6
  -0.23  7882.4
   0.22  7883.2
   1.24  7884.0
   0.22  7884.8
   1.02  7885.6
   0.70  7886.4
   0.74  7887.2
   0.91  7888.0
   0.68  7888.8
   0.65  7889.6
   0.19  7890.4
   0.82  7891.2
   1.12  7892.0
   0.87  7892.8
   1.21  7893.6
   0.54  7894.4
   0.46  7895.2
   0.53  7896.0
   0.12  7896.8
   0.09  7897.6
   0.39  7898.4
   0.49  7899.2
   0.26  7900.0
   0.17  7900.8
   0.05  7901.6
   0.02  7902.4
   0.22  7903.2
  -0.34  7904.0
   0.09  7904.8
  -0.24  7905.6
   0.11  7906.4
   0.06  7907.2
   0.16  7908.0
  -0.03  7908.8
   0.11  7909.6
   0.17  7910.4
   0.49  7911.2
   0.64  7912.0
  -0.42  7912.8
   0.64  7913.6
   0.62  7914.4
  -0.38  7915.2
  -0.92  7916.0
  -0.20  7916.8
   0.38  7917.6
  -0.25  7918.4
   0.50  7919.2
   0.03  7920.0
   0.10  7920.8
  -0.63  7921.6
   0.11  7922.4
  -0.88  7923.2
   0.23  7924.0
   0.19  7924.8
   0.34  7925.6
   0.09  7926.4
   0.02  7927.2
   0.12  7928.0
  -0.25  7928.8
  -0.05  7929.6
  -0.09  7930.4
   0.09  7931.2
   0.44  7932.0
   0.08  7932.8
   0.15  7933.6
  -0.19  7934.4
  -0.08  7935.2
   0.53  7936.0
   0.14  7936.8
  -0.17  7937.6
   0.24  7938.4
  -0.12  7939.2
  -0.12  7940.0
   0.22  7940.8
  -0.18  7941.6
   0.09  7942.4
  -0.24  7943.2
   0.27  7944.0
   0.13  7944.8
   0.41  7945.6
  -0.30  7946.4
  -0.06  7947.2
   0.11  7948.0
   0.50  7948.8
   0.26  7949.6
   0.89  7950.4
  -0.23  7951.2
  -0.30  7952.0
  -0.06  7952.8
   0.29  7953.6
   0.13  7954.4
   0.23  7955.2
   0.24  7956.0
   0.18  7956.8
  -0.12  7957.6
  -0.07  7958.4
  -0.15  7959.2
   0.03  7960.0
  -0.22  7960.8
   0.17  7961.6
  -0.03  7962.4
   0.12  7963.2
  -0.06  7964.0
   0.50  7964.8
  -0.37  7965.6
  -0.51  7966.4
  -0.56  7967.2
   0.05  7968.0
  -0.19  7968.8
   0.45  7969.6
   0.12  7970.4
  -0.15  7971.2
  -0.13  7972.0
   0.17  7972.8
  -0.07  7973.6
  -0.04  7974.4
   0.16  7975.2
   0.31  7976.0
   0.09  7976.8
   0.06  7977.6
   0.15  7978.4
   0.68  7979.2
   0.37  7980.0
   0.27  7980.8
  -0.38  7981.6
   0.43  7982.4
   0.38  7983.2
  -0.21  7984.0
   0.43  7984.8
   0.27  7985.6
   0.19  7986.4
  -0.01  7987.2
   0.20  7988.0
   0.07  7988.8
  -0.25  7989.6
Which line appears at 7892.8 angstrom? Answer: [O II]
